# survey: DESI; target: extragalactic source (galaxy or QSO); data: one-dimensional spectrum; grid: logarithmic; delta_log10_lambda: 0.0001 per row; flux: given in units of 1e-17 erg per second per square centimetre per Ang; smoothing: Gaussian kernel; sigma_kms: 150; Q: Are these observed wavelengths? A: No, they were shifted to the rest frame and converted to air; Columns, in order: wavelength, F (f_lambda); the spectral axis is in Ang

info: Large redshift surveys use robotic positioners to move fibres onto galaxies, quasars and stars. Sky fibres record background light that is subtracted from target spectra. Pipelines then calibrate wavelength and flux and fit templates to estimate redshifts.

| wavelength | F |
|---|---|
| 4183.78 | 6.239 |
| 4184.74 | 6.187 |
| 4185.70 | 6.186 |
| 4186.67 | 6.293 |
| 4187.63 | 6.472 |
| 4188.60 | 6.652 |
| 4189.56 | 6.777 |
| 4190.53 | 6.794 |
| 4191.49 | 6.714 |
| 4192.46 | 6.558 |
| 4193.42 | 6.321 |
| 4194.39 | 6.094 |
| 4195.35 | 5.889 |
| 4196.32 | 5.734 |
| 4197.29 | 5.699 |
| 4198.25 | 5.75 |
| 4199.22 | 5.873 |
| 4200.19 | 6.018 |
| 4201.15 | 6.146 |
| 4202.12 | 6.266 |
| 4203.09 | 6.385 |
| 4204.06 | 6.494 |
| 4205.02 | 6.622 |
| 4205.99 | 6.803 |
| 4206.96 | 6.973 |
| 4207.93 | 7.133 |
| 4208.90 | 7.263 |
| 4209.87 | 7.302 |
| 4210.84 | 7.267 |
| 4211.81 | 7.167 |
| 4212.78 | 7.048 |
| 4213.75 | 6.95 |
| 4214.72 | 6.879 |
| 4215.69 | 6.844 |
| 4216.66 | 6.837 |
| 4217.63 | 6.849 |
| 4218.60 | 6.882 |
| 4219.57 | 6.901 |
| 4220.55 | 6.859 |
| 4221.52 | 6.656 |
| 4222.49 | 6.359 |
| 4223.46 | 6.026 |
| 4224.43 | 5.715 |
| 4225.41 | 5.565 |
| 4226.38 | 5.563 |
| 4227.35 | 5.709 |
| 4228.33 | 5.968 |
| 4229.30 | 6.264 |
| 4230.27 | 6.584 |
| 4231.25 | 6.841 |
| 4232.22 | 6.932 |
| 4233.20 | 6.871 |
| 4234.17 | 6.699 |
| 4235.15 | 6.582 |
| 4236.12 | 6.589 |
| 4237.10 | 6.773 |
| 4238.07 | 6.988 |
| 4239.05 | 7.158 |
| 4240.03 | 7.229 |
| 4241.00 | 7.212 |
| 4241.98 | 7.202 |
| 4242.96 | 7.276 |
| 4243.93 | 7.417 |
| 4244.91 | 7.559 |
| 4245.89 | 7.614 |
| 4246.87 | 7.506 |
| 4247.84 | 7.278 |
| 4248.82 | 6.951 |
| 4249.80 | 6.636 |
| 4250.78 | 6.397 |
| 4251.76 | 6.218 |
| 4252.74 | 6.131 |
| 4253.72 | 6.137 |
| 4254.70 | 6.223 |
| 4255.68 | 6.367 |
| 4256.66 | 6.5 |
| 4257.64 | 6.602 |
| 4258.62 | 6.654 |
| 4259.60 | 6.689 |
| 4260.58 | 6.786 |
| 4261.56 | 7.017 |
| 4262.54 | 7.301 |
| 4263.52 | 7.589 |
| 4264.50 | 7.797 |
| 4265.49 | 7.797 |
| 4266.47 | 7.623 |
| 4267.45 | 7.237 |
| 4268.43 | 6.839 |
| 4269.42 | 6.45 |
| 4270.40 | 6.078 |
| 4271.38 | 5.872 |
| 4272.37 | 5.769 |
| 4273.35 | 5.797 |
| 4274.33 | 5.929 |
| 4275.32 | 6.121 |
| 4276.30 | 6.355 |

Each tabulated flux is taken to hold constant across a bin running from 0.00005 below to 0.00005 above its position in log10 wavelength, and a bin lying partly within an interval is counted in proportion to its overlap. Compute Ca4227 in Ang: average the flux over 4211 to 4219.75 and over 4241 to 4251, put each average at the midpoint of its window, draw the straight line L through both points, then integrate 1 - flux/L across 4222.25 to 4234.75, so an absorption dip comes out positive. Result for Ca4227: 1.5 Ang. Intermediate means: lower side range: 6.95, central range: 6.24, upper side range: 7.2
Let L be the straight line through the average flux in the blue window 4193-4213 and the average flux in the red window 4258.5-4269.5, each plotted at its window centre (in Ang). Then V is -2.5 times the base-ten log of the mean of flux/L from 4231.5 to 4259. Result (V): 0.02 mag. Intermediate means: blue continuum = 6.48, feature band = 6.85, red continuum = 7.19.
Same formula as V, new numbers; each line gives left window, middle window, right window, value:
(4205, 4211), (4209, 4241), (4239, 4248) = 0.08 mag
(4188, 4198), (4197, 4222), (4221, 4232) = -0.08 mag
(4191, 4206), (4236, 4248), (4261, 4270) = -0.05 mag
